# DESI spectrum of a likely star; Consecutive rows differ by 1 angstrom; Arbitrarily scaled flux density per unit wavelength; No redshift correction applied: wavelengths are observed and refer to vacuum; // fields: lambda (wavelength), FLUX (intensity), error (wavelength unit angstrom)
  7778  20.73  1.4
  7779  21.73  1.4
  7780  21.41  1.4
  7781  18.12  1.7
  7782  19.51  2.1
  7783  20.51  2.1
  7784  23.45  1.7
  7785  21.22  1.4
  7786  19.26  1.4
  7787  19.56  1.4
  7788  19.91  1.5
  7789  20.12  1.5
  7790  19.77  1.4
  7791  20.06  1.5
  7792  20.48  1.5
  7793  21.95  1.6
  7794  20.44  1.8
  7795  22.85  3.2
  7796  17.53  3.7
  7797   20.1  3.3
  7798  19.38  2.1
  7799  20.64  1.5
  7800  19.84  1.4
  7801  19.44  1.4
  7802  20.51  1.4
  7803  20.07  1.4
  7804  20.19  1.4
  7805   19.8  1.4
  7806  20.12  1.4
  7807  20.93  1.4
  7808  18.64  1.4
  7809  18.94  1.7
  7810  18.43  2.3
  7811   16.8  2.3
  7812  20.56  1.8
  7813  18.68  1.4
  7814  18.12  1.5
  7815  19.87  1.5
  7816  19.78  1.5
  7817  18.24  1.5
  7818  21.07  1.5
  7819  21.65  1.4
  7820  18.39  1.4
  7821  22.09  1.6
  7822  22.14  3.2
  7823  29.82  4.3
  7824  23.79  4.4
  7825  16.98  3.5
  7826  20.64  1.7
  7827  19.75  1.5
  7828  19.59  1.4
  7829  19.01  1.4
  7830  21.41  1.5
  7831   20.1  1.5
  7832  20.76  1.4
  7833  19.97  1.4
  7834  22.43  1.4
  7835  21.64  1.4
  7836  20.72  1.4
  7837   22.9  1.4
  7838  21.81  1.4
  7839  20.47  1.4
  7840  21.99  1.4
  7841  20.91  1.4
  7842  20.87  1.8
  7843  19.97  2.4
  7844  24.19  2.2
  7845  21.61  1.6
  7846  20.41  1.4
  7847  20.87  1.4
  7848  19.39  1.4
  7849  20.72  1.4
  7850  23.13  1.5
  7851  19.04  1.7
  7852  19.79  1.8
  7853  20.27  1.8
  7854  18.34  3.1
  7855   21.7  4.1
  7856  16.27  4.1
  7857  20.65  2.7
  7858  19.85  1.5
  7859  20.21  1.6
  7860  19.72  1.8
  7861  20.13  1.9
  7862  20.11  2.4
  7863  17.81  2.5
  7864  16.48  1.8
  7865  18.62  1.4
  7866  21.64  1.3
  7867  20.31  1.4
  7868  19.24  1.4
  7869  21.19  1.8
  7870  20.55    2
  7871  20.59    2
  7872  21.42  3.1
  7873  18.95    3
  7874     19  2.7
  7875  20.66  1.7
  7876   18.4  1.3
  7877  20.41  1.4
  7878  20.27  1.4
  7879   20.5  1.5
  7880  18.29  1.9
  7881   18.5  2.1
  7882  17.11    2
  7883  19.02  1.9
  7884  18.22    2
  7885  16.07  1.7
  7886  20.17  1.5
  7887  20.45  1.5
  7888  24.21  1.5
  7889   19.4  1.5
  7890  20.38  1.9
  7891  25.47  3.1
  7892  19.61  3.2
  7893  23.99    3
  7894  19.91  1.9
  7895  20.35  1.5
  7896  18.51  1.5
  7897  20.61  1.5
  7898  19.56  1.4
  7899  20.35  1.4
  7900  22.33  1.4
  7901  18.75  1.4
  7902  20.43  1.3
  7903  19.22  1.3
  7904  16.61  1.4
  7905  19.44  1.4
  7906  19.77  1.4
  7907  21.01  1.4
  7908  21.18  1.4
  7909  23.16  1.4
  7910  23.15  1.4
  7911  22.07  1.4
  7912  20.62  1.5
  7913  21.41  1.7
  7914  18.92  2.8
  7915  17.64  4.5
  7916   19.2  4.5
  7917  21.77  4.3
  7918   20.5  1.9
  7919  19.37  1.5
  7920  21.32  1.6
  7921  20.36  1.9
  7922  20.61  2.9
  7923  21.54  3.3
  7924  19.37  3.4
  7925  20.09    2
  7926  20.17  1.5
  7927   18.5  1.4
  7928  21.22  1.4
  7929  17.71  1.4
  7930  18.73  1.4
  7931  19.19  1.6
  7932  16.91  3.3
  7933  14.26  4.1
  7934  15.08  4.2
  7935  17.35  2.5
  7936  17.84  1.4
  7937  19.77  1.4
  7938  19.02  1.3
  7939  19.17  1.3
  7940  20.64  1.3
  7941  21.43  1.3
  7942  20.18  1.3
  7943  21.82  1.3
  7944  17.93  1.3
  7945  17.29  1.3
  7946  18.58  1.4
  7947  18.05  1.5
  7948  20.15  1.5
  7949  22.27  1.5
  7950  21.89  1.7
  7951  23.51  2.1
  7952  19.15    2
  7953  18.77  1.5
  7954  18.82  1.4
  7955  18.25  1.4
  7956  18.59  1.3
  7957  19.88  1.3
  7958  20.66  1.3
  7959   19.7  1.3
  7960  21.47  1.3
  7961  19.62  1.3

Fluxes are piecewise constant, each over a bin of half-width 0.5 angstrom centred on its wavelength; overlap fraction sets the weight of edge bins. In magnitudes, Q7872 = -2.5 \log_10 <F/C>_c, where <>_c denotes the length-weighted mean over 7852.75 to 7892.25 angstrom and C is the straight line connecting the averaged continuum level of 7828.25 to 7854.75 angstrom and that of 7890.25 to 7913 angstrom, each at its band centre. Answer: 0.06 mag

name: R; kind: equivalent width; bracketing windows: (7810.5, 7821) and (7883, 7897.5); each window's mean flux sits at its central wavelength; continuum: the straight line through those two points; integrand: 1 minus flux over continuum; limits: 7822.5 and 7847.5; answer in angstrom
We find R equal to -2.0 angstrom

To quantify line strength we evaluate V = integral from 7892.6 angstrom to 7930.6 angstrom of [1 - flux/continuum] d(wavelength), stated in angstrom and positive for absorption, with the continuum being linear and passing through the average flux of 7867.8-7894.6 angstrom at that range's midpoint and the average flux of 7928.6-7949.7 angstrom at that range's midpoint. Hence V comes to -1.7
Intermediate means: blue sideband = 20.1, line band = 20.2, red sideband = 18.8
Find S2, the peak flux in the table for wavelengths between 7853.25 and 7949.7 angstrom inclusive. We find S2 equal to 25.47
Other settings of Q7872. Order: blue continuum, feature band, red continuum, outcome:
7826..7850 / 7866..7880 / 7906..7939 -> 0.02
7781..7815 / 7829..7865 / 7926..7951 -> -0.04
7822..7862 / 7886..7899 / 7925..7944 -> -0.07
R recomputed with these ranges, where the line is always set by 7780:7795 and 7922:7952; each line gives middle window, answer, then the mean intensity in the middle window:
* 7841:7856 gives -0.46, 20.6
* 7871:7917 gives -1.15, 20.1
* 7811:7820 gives 0.32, 19.5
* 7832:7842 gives -0.65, 21.4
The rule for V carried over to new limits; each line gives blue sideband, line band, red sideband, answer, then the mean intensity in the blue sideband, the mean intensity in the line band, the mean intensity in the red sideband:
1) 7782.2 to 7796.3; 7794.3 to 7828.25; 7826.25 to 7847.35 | 1.0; 20.5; 20.2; 21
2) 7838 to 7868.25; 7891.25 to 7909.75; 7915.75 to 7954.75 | -0.6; 20.2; 20.4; 19.5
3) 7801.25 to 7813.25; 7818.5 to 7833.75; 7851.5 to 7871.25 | -1.2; 19.5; 21.1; 19.7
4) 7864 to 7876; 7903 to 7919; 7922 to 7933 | -0.8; 20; 20.4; 19.2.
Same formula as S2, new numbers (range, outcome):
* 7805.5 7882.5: 29.82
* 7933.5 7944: 21.82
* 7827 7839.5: 22.9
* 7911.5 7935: 21.77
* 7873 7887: 20.66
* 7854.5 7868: 21.7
